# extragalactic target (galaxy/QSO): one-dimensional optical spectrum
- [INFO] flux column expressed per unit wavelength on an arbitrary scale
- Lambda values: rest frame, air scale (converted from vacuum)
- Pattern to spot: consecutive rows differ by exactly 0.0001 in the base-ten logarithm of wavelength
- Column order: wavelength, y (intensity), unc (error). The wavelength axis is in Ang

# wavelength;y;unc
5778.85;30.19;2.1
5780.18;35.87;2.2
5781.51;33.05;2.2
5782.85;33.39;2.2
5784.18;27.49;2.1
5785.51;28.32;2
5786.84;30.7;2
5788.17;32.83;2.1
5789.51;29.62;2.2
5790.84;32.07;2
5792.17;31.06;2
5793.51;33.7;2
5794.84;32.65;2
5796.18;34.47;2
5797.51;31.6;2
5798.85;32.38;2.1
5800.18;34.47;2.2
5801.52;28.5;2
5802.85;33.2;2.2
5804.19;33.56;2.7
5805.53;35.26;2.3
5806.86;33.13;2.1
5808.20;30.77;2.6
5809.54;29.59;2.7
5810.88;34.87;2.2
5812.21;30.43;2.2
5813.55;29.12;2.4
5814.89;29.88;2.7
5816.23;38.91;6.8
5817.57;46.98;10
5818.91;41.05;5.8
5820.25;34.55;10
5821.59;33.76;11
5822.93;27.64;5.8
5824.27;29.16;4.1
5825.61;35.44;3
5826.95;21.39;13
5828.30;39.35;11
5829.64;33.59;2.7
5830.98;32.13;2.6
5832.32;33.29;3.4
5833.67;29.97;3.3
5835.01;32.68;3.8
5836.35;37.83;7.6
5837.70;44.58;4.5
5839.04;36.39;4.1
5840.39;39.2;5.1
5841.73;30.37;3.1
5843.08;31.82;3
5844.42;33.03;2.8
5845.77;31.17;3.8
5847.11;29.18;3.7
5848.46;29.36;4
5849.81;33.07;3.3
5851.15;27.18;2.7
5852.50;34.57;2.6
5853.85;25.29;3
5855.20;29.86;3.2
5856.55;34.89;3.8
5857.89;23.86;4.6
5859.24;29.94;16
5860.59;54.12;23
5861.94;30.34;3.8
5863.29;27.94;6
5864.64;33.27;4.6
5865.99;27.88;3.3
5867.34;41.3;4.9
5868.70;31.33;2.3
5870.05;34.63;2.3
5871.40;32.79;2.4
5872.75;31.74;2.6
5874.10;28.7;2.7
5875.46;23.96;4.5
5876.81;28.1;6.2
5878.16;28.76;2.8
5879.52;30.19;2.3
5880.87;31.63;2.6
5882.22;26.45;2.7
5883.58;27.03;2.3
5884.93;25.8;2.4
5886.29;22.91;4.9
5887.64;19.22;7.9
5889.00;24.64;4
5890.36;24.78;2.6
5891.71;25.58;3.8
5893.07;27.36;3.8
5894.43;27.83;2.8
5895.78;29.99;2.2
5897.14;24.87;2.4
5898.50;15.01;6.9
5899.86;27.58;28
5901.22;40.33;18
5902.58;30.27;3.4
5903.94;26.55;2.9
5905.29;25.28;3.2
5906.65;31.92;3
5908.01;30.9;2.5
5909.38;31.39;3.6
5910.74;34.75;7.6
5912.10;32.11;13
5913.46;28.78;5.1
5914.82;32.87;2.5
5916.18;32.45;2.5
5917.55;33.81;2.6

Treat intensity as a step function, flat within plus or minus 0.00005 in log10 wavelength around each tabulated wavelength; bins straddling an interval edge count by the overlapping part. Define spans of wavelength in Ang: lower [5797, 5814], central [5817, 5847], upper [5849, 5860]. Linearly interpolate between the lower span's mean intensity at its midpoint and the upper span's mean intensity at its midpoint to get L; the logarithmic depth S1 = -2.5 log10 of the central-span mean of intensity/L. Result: -0.11 mag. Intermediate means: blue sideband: 32.1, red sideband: 30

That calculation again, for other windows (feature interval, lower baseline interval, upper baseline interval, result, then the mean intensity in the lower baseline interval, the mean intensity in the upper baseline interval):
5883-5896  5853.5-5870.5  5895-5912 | 0.196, 32.8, 29.2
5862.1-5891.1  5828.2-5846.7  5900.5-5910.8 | 0.138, 34.5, 31.2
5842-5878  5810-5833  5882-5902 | -0.074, 33.6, 26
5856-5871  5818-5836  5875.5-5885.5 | -0.137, 32.9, 28.1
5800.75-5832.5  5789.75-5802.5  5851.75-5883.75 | -0.039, 32.3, 31.2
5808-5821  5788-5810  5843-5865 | -0.086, 32.3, 31.7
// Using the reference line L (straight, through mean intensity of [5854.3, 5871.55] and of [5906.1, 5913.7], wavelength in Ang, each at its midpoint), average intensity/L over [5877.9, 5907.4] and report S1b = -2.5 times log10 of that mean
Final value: 0.19 mag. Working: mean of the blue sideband 33.2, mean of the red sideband 31.8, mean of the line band 27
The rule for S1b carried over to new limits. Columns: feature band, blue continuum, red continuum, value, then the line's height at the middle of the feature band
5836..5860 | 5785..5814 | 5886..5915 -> -0.08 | 30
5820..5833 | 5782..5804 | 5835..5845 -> 0.09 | 34.7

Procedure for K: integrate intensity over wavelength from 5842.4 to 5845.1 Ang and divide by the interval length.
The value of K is 32.4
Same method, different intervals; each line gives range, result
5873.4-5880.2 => 28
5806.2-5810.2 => 31.1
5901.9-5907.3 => 28.5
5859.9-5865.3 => 36.4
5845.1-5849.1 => 29.9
